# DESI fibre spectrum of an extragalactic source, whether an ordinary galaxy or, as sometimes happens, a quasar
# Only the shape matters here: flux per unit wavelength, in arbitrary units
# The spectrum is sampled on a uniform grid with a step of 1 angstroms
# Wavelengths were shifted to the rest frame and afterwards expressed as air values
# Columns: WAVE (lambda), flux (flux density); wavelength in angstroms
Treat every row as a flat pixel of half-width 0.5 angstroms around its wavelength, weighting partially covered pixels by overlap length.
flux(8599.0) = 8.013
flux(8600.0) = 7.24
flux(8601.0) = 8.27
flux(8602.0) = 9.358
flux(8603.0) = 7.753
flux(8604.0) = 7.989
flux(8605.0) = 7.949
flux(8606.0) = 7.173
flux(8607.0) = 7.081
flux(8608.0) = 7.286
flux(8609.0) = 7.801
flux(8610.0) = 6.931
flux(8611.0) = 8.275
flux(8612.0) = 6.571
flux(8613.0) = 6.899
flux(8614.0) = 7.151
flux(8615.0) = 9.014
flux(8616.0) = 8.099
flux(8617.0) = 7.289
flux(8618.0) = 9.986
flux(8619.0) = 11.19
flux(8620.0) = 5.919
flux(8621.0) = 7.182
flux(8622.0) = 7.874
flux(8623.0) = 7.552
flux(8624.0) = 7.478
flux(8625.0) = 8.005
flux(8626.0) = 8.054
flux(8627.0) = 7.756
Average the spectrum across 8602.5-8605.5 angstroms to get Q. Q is 7.9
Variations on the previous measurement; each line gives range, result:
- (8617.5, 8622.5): 8.43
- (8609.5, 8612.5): 7.26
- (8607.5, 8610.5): 7.34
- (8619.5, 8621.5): 6.55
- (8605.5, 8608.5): 7.18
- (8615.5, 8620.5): 8.5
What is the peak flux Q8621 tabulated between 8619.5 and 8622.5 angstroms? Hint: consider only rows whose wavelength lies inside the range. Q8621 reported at 7.874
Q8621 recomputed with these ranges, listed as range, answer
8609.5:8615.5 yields 9.014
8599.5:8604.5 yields 9.358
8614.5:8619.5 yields 11.19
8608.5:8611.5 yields 8.275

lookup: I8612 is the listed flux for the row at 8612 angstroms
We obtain 6.571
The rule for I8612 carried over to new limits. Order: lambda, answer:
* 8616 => 8.099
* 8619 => 11.19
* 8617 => 7.289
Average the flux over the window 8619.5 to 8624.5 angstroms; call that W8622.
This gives 7.2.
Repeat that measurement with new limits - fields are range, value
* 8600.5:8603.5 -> 8.46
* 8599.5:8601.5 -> 7.75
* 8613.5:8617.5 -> 7.89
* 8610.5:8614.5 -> 7.22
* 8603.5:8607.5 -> 7.55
